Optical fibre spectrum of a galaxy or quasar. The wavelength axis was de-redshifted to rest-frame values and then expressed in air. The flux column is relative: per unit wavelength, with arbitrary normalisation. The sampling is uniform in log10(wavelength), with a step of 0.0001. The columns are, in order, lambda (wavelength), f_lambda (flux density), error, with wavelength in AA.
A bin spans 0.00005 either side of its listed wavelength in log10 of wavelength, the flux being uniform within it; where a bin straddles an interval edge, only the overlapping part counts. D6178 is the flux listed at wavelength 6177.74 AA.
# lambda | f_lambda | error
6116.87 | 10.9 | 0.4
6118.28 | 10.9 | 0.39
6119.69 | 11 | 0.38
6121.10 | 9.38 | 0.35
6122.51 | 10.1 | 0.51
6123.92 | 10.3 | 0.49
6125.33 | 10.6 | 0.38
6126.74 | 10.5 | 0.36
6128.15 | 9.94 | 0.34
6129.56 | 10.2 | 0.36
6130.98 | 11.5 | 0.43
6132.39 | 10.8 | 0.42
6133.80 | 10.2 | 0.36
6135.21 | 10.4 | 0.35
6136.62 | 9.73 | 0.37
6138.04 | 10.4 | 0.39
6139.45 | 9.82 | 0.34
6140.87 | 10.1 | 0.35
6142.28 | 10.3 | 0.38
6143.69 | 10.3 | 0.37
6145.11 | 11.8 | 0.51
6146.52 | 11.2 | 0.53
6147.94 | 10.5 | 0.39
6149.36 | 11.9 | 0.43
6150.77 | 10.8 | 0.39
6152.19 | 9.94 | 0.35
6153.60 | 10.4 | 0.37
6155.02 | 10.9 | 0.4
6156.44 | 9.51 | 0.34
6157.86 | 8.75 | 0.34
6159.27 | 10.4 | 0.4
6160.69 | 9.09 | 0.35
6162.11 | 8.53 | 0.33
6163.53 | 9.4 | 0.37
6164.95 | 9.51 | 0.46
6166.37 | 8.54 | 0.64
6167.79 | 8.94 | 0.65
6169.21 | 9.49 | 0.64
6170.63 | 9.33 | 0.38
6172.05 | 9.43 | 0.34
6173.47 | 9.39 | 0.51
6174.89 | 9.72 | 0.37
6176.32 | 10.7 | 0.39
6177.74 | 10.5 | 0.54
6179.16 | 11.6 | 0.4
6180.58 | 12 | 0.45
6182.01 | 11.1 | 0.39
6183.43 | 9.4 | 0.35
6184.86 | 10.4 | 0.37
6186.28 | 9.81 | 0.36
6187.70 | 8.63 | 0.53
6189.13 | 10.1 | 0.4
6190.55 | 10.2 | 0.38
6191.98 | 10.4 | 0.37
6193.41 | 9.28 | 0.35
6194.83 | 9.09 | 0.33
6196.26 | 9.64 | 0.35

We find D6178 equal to 10.5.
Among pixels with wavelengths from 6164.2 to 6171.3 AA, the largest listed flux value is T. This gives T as 9.51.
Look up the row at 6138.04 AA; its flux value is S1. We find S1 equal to 10.4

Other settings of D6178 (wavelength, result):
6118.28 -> 10.9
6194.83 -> 9.09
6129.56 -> 10.2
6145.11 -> 11.8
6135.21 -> 10.4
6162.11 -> 8.53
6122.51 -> 10.1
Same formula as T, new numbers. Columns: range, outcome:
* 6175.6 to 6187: 12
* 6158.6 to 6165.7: 10.4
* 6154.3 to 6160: 10.9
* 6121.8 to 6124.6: 10.3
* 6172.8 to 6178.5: 10.7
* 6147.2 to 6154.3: 11.9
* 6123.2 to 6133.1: 11.5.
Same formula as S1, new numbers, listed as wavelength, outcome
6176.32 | 10.7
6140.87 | 10.1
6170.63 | 9.33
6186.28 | 9.81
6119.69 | 11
